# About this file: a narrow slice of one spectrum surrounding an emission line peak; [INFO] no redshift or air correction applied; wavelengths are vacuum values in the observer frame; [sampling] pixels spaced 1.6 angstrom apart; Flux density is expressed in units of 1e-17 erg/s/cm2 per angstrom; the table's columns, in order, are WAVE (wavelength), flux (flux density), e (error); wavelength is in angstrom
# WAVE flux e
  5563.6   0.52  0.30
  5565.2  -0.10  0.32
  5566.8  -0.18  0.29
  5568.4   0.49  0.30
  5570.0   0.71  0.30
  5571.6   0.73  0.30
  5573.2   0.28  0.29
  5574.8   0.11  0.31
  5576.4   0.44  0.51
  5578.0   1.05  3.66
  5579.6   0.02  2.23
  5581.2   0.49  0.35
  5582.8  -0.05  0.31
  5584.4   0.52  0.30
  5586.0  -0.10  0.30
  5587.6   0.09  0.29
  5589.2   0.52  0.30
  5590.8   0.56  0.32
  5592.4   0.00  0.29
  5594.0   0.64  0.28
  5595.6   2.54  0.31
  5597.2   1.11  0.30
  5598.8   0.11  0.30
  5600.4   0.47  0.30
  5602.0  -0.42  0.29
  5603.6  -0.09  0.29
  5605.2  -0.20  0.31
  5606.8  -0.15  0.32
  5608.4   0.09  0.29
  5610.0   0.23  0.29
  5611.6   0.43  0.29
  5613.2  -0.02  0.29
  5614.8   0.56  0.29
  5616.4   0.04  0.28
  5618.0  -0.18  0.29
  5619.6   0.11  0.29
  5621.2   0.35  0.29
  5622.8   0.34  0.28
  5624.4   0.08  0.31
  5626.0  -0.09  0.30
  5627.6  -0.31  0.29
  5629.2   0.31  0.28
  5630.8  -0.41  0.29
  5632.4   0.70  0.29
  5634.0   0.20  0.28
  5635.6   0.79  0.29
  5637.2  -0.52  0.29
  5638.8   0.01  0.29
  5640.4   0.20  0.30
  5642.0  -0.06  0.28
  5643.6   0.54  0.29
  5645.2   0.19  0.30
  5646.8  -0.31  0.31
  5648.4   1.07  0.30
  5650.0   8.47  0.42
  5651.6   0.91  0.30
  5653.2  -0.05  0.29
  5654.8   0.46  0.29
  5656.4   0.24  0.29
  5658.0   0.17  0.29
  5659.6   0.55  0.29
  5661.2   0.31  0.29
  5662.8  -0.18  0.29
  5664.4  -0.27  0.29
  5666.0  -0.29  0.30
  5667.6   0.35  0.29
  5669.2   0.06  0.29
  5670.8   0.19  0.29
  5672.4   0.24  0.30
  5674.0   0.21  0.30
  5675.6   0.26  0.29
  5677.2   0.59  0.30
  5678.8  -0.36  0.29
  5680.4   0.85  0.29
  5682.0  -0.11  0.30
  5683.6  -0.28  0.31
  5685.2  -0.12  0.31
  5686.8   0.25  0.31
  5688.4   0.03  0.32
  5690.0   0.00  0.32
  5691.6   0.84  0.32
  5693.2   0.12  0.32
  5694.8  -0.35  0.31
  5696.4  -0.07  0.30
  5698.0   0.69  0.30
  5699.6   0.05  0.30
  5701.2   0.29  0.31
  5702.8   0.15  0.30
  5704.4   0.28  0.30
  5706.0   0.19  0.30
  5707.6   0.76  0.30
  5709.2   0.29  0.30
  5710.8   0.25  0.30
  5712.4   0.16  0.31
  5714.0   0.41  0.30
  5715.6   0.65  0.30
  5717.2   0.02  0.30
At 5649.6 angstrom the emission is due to [O III]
